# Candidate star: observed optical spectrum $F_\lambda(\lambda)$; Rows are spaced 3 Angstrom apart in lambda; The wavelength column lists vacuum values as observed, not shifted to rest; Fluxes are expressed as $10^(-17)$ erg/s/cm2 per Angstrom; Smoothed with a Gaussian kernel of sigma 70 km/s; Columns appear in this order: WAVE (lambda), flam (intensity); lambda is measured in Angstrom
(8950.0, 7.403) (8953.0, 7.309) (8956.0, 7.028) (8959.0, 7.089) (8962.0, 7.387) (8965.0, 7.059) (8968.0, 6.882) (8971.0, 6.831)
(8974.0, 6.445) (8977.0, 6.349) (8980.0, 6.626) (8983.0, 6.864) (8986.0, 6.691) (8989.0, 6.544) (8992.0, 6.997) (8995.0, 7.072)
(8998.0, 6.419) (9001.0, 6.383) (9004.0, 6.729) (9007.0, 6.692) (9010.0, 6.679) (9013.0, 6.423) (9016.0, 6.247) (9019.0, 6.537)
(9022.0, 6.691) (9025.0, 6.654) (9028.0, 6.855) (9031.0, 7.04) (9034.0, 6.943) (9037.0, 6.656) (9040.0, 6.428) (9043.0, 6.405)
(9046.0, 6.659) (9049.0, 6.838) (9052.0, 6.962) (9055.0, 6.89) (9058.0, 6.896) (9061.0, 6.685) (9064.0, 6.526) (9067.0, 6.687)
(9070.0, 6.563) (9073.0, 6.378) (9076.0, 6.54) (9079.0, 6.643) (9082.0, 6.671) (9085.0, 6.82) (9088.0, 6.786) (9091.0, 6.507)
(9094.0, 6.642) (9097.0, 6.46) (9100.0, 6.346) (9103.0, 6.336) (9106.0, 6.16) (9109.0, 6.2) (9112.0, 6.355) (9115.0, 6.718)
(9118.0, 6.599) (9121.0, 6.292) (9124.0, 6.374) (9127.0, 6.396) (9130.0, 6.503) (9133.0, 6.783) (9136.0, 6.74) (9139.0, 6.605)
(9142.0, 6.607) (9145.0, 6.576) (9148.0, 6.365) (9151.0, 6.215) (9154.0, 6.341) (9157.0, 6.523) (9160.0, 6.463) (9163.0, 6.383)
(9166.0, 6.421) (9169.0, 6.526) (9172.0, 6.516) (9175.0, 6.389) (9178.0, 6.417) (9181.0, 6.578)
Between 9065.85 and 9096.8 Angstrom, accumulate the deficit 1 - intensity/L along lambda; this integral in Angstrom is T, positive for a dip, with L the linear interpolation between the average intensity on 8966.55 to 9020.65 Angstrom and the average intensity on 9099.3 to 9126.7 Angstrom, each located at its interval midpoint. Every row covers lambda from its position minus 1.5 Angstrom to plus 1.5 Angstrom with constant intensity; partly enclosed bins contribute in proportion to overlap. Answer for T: -0.82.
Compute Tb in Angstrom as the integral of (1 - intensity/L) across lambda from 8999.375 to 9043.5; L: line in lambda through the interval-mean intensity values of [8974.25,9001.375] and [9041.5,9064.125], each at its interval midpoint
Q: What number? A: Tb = 0.50 Angstrom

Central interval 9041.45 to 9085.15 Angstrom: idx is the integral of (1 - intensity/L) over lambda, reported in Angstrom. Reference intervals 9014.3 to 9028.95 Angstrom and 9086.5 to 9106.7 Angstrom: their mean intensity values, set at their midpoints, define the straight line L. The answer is -1.0 Angstrom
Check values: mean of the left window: 6.58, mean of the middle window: 6.67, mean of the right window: 6.47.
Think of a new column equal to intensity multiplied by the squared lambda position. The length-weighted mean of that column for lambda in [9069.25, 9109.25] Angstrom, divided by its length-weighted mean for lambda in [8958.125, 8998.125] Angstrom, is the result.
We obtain 0.98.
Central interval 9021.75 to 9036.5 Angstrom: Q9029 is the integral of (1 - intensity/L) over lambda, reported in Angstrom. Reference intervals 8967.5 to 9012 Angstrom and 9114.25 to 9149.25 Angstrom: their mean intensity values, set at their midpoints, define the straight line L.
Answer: -0.4 Angstrom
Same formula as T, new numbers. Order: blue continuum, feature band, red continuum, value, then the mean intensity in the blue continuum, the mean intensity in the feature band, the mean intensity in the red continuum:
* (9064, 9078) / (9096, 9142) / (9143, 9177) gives 0.14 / 6.54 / 6.46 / 6.43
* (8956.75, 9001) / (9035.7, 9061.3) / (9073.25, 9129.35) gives -0.37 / 6.79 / 6.71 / 6.49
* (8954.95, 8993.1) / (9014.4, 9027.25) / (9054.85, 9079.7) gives 0.34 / 6.83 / 6.55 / 6.63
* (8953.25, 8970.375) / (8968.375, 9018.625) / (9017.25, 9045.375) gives 2.02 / 7.09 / 6.63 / 6.68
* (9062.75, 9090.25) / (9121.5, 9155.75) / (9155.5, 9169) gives 0.04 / 6.62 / 6.49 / 6.46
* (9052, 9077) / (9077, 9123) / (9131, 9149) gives 0.98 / 6.67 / 6.5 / 6.62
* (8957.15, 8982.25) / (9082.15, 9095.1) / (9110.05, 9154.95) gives -0.20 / 6.84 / 6.69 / 6.5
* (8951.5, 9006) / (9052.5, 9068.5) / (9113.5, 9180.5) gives -0.22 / 6.82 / 6.75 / 6.49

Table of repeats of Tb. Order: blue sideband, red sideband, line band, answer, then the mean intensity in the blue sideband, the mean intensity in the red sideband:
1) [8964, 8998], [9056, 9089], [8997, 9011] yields 0.3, 6.74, 6.66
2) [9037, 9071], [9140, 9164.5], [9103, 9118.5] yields 0.4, 6.69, 6.44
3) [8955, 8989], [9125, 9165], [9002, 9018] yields 0.5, 6.83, 6.5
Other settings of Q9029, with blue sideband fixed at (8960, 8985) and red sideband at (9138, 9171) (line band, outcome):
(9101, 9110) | 0.43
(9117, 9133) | 0.13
